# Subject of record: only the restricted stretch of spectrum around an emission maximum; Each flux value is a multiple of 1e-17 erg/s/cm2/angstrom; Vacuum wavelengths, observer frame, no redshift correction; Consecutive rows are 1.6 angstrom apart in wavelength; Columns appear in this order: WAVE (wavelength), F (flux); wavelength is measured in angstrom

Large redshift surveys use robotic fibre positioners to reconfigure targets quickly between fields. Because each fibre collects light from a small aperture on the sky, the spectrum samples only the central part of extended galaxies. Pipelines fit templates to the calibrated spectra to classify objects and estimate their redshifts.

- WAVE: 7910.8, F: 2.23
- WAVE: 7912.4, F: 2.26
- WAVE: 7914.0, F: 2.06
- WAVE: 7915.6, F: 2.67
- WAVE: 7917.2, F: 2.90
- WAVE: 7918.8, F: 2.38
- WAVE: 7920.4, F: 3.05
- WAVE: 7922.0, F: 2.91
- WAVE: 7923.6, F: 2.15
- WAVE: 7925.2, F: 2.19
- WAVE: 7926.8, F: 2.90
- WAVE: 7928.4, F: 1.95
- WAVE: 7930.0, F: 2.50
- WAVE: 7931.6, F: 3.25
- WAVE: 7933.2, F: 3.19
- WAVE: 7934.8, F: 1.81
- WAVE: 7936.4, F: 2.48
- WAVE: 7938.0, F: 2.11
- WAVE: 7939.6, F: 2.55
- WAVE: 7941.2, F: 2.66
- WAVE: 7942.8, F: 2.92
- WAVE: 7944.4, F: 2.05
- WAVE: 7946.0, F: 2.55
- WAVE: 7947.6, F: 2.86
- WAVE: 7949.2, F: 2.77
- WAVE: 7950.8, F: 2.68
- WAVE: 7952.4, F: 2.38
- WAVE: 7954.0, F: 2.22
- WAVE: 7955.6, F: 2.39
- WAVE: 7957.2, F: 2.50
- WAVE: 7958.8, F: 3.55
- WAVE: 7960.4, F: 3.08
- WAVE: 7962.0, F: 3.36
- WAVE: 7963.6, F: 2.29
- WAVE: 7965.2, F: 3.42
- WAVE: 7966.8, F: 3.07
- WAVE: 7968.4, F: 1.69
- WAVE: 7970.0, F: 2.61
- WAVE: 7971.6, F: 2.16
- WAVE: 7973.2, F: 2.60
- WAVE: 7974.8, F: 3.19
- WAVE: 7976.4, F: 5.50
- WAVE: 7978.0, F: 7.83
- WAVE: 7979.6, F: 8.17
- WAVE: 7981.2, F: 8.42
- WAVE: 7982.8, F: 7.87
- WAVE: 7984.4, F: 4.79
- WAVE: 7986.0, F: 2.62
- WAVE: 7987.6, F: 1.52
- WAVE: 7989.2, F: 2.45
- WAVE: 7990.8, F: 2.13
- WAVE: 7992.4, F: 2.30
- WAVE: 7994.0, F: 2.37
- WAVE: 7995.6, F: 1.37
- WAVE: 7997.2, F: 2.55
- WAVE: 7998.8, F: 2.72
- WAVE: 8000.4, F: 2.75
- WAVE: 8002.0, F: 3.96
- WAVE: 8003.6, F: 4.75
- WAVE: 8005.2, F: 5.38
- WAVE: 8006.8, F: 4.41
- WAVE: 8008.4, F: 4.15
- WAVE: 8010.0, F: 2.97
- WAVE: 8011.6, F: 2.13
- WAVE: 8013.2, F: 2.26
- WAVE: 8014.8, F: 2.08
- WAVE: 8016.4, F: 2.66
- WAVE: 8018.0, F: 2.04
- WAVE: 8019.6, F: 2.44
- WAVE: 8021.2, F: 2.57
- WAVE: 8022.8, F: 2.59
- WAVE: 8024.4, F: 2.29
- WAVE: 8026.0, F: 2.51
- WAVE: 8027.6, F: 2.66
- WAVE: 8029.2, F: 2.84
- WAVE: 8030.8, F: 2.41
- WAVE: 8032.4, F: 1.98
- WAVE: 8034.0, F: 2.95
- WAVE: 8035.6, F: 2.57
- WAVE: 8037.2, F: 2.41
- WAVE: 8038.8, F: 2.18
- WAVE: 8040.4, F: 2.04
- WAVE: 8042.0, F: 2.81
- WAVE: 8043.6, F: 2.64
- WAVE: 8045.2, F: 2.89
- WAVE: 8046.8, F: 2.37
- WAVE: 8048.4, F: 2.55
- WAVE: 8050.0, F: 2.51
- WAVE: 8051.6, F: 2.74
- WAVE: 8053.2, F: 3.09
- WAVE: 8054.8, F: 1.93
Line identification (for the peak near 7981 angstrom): Halpha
